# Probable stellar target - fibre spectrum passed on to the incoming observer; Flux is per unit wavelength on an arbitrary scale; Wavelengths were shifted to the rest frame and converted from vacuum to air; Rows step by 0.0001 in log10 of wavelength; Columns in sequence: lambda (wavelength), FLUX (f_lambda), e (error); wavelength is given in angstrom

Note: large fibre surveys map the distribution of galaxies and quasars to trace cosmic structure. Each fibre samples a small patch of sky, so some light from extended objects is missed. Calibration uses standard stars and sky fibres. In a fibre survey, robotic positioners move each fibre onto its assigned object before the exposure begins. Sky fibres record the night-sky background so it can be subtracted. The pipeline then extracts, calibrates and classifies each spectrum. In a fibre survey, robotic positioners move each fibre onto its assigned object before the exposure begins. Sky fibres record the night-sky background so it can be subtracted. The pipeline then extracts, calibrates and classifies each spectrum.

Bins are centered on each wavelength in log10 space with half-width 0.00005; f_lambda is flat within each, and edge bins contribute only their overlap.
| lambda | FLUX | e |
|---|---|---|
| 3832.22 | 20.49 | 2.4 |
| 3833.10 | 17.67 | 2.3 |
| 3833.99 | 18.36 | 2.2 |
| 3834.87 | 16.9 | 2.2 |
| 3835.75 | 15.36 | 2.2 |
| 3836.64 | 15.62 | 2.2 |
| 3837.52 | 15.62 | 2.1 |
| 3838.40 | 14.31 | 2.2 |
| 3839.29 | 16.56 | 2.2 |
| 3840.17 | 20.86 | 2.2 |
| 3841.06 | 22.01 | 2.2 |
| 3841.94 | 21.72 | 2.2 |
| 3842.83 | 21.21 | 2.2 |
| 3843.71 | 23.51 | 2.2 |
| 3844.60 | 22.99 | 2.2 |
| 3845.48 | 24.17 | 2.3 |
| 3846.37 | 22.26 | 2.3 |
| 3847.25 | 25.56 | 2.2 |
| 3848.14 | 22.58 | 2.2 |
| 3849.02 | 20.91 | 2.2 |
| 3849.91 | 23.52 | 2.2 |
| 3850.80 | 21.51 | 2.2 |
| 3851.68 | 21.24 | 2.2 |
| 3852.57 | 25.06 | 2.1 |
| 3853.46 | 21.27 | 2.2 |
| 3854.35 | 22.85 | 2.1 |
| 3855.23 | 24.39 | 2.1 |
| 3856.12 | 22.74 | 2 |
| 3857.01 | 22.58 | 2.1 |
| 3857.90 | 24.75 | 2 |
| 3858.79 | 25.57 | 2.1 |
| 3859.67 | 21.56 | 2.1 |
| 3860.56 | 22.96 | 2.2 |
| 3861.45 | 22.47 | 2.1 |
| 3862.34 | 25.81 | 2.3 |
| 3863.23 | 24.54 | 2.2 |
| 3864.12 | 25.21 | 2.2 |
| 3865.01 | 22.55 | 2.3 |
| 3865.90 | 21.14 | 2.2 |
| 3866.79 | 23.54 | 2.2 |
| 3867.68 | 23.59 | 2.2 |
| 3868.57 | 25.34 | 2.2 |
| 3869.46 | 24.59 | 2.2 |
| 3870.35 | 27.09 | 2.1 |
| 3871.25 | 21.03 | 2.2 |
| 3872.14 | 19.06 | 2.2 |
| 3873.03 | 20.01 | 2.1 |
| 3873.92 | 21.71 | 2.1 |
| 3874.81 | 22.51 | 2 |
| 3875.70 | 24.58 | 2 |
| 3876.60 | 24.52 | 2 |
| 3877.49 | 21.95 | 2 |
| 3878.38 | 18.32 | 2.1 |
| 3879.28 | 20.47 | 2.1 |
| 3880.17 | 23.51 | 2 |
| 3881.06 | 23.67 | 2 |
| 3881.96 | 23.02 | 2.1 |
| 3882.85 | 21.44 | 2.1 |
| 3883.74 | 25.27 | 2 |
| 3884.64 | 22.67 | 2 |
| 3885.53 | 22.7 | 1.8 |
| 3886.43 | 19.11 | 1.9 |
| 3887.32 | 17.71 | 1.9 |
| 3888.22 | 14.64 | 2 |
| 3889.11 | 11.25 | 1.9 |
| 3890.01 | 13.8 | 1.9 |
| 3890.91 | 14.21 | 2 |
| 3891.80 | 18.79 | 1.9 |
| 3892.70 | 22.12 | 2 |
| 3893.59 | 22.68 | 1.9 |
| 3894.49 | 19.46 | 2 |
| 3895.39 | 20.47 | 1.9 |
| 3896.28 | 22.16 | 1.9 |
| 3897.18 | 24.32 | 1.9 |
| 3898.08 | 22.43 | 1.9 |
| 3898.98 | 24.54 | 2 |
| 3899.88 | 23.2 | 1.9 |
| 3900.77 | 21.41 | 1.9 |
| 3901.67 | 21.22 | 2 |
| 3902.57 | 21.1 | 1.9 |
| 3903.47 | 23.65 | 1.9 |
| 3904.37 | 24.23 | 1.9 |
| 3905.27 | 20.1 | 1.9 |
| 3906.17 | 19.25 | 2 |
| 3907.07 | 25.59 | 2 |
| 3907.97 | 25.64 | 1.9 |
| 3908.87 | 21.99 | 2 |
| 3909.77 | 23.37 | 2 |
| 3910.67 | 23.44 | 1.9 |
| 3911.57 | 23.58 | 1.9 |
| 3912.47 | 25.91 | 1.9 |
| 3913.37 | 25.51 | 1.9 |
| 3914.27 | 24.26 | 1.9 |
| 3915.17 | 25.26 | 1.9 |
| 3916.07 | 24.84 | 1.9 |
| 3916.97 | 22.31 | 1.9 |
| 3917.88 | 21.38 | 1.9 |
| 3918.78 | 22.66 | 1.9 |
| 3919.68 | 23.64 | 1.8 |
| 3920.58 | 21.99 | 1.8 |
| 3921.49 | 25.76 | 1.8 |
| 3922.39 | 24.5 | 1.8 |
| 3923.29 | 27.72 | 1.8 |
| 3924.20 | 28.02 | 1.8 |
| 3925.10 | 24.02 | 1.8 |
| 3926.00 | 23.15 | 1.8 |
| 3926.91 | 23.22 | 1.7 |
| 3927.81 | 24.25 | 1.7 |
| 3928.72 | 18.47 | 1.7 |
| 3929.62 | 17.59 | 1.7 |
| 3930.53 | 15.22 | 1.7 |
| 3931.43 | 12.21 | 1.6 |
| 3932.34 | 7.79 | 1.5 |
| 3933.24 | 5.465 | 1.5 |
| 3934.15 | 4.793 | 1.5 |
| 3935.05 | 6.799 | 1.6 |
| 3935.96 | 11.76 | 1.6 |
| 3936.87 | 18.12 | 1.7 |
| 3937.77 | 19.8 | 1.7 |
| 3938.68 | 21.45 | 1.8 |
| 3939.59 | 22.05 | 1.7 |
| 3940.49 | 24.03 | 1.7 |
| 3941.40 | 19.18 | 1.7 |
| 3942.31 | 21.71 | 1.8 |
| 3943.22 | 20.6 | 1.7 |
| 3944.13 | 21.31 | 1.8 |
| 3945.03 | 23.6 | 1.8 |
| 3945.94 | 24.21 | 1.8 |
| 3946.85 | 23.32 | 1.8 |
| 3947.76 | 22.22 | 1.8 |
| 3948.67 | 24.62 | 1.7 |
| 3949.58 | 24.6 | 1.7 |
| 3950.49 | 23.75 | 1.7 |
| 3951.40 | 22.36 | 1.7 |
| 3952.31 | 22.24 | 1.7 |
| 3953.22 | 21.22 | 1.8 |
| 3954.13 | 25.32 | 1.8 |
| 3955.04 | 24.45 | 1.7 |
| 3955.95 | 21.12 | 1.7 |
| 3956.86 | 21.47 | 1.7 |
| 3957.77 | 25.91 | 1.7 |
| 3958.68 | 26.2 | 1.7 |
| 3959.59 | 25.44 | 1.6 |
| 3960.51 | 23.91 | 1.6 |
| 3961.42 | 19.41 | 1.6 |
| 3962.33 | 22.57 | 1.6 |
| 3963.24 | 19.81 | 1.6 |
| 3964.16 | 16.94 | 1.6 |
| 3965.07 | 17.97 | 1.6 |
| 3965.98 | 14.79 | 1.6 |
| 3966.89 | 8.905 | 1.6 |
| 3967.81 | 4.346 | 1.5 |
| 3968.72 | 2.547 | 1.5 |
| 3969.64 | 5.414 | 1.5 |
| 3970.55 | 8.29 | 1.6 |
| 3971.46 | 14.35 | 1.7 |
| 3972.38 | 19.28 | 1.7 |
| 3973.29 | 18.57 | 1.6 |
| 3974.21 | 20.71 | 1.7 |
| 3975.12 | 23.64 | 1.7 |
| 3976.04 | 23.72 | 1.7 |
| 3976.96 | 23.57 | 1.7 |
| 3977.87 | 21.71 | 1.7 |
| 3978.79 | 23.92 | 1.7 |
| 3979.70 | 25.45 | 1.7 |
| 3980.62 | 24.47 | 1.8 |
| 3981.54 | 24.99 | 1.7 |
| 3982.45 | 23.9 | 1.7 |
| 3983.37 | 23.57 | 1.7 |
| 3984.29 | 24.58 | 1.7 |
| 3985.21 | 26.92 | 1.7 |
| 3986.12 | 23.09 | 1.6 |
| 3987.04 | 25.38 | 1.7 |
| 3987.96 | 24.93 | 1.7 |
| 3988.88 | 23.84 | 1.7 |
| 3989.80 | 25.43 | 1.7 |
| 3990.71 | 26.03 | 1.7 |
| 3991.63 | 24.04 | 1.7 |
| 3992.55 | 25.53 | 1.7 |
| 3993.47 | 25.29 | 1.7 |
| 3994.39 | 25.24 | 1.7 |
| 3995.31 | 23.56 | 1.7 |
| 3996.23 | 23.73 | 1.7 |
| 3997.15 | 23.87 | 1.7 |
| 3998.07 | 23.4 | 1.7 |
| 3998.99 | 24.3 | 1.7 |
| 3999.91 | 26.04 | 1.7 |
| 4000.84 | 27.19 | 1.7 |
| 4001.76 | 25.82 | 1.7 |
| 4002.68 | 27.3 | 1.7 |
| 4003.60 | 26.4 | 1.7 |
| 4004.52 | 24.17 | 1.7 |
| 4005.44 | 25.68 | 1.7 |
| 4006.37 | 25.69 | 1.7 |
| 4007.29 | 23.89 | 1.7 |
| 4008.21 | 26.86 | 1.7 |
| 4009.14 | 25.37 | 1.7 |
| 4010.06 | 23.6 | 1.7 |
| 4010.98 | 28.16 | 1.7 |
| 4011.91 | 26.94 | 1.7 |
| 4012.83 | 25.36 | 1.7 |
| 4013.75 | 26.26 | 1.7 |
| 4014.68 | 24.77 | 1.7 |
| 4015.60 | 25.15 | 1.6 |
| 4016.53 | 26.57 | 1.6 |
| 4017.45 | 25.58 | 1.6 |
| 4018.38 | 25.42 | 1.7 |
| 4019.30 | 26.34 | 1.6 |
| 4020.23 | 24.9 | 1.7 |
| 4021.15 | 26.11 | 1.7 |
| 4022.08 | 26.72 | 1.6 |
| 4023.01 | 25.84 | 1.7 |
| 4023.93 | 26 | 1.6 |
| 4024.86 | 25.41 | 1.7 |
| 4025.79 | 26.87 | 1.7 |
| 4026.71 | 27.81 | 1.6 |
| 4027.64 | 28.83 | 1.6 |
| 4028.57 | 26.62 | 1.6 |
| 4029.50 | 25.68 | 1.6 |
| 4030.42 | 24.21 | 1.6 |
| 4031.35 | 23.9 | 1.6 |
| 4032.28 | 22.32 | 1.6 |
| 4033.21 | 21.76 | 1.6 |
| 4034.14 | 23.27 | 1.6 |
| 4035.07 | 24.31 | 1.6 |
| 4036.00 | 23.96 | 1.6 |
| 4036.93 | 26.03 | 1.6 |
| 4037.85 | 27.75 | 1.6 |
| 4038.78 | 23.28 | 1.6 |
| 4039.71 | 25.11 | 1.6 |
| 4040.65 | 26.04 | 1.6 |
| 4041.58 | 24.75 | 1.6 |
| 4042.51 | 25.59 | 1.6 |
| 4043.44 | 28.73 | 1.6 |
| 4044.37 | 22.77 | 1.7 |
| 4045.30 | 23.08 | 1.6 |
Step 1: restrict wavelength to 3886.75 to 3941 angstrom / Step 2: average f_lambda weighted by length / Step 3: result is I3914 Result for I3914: 20.5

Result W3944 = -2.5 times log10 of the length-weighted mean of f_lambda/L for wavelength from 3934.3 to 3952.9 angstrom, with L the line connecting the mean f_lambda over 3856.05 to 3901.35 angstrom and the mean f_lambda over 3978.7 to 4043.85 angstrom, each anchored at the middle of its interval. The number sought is 0.14 mag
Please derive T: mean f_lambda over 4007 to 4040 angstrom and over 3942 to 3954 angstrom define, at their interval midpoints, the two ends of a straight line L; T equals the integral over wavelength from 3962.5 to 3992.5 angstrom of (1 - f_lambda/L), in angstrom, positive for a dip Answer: 5.0 angstrom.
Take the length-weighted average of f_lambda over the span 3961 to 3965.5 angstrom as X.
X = 19.3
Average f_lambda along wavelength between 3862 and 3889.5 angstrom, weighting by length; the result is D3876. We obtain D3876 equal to 22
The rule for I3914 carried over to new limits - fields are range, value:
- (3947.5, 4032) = 23.2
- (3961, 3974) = 13.9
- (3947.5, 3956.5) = 23.2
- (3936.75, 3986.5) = 20.8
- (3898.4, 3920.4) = 23.2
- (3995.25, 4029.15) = 25.8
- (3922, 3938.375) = 17.4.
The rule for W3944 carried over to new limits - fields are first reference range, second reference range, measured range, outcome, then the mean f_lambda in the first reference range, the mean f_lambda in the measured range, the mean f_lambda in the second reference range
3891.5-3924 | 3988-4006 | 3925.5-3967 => 0.210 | 23.1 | 19.8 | 25.1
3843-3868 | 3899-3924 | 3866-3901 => 0.098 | 23.2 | 21.4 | 23.5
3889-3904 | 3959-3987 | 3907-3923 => -0.180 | 20.6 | 24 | 19.4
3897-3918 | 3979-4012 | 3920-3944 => 0.250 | 23.3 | 18.9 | 25.1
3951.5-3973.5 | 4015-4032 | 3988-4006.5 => -0.118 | 18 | 25.1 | 26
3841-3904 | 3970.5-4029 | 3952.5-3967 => 0.124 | 22.1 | 21.3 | 24.7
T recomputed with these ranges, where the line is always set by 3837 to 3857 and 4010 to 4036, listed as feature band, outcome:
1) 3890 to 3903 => 1.0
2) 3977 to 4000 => 0.3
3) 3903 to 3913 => -0.1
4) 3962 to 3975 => 5.5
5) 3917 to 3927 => -0.4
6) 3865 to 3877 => -0.4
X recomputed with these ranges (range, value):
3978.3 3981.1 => 24.5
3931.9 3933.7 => 6.62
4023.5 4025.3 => 25.7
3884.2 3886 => 22.6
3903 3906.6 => 21.8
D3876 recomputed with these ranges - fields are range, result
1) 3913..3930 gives 23.6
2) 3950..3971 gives 18.5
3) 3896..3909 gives 22.7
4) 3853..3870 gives 23.6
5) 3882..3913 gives 21.3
